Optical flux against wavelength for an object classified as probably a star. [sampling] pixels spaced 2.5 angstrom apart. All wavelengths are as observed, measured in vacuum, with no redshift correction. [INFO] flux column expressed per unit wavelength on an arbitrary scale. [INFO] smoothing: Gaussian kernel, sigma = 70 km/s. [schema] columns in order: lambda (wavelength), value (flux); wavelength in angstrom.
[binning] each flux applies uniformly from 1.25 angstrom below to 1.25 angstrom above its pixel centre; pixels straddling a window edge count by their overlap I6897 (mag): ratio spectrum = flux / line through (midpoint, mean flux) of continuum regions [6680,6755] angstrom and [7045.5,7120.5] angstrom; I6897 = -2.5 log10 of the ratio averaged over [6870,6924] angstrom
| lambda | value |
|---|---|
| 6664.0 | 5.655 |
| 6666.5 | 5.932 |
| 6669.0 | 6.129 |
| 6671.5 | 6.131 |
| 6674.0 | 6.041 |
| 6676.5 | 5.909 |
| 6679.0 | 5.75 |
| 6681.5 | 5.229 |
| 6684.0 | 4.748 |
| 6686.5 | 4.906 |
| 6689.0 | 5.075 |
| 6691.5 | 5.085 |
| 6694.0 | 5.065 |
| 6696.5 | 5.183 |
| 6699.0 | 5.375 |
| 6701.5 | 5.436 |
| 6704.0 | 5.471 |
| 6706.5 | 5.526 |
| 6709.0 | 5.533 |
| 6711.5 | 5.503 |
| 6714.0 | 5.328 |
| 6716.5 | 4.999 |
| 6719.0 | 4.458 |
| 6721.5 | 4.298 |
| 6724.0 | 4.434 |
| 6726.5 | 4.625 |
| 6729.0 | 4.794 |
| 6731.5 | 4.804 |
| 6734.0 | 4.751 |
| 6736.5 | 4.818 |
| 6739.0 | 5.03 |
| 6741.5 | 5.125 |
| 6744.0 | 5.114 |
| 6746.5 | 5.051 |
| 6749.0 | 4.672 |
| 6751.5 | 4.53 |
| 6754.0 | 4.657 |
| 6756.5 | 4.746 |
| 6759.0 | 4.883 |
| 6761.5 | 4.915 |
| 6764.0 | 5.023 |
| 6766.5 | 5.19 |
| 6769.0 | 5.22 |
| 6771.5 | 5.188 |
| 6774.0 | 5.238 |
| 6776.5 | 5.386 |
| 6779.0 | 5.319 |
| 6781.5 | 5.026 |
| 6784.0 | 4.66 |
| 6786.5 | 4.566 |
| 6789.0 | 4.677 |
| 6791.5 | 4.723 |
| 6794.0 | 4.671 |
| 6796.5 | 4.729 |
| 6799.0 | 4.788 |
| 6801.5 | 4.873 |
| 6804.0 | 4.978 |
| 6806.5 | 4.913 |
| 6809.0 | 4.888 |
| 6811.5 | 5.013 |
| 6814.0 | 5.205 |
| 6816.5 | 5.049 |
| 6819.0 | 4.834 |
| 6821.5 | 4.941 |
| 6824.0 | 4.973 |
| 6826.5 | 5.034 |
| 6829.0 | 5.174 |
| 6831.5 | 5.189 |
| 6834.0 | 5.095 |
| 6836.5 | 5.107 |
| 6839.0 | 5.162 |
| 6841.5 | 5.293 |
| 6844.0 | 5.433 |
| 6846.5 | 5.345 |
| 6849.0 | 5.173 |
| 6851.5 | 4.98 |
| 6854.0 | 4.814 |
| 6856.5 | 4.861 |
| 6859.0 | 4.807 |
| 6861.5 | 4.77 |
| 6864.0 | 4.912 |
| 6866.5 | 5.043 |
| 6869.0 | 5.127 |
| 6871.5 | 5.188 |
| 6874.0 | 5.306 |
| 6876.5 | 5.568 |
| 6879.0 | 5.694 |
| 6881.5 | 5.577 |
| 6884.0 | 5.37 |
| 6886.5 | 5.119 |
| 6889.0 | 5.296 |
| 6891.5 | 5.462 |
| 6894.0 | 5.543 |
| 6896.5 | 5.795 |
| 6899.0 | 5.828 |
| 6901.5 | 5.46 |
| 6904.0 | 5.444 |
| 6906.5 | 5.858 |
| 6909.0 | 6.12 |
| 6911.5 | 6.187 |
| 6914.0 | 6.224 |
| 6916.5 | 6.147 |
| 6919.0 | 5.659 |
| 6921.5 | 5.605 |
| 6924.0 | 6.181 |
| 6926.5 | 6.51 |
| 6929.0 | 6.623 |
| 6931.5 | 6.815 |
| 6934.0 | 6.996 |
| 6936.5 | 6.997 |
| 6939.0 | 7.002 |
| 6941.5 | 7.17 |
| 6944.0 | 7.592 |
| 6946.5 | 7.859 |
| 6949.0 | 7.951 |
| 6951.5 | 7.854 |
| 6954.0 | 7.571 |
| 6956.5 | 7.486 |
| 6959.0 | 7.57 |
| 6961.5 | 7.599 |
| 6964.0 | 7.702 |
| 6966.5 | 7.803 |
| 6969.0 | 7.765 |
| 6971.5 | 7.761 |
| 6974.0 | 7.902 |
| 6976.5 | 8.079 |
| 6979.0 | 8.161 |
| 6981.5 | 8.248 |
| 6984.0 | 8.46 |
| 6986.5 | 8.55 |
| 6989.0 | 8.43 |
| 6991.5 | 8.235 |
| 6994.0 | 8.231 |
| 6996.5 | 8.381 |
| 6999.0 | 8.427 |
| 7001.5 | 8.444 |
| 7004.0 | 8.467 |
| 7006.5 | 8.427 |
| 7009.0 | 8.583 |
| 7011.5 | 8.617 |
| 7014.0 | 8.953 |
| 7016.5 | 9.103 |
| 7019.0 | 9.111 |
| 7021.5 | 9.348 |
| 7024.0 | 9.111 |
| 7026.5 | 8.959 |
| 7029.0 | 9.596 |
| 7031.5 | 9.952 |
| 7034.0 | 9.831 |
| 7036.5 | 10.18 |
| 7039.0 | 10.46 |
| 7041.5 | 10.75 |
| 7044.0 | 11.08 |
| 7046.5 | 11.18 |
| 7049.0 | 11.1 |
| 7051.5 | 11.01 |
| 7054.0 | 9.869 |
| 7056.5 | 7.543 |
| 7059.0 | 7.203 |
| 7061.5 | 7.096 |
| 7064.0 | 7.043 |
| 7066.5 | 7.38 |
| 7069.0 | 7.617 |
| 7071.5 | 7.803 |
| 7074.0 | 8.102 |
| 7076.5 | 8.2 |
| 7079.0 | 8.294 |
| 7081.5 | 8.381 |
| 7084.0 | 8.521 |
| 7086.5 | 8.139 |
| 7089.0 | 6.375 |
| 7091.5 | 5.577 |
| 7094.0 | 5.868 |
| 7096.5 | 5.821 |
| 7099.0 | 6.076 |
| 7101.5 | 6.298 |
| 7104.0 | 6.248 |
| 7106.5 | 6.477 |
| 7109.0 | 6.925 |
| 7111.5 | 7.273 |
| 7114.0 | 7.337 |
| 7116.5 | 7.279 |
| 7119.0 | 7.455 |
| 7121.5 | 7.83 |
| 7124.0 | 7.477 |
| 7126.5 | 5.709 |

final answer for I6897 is 0.12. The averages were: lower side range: 4.99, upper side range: 7.64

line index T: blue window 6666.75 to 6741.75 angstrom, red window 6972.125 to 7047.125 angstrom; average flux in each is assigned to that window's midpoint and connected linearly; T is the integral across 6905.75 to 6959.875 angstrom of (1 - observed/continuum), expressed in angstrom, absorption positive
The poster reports 8.36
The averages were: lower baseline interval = 5.2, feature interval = 6.82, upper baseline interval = 9.01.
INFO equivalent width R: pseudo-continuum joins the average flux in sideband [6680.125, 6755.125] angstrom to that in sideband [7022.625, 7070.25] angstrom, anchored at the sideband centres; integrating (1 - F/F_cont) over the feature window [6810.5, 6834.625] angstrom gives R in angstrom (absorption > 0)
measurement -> 5.00 angstrom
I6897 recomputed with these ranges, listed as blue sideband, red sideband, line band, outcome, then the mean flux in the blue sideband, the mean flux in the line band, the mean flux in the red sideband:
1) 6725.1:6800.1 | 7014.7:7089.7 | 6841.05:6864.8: 0.22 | 4.9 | 5.03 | 8.96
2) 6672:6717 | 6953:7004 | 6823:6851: 0.28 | 5.36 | 5.18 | 8.05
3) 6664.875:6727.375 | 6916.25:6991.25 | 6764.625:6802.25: 0.21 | 5.29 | 4.95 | 7.43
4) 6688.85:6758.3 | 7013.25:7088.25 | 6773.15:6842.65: 0.20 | 4.98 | 4.98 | 9.01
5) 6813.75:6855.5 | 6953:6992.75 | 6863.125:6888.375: 0.13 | 5.1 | 5.3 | 7.96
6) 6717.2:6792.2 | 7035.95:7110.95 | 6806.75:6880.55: 0.13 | 4.87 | 5.1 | 8.06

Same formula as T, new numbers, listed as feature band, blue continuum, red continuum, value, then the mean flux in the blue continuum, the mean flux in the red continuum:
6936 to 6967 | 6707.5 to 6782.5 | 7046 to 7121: -4.61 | 4.96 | 7.62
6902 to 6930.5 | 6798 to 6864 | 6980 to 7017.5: 3.15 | 5.03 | 8.5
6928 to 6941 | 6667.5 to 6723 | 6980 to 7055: 2.15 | 5.32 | 9.3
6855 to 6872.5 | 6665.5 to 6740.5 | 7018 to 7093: 4.86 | 5.21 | 8.82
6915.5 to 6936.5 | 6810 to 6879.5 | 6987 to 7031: 1.68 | 5.1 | 8.75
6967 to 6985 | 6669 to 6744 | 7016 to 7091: 0.08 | 5.17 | 8.91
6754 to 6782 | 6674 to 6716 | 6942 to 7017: 4.47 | 5.34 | 8.12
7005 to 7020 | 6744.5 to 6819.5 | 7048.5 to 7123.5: -4.16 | 4.92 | 7.5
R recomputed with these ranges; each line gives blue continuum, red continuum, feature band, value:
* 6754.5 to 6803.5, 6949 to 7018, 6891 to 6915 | 3.8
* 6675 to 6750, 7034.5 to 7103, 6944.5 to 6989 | -3.4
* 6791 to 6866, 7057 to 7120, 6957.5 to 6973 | -4.0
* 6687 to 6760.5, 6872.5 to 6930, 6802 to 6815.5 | 0.9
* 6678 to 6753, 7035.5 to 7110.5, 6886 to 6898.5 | 2.0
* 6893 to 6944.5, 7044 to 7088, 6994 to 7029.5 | -4.9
